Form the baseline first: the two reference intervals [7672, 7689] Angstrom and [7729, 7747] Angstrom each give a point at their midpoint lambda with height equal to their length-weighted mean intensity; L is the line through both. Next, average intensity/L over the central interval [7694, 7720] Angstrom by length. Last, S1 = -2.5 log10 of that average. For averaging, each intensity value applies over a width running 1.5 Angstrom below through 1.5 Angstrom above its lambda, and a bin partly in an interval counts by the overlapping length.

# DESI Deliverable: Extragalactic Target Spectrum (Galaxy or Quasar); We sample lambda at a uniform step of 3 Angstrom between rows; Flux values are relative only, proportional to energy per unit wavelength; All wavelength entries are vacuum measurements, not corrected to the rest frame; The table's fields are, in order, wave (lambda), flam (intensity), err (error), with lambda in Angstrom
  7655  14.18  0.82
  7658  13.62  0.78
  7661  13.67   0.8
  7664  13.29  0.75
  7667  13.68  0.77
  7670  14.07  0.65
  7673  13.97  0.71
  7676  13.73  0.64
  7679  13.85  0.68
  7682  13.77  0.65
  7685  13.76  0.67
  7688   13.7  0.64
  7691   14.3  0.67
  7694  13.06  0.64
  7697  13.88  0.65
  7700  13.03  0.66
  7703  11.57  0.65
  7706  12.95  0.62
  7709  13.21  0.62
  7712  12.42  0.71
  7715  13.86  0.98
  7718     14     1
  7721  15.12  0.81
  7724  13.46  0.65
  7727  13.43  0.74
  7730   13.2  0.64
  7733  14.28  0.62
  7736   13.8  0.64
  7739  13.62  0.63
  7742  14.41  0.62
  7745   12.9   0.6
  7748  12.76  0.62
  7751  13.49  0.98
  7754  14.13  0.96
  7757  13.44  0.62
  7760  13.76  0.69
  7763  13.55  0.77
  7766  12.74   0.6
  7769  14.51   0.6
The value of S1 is 0.05 mag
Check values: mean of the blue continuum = 13.8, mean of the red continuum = 13.7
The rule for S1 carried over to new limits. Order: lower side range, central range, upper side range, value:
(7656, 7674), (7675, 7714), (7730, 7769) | 0.03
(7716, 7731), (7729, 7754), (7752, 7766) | 0.01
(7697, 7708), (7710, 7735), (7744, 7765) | -0.06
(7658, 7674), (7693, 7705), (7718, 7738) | 0.08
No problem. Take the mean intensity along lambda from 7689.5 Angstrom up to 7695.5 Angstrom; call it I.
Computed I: 13.7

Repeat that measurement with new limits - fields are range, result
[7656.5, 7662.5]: 13.6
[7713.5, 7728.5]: 14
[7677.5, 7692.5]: 13.9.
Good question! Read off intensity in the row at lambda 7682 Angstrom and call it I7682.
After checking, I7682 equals 13.77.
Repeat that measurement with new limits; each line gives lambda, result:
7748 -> 12.76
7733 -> 14.28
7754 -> 14.13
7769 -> 14.51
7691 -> 14.3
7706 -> 12.95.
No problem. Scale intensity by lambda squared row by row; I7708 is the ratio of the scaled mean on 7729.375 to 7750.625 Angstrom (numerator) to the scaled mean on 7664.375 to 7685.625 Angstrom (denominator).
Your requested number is 1.00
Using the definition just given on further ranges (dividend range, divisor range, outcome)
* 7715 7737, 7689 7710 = 1.06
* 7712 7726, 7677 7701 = 1.02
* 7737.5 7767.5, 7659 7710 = 1.02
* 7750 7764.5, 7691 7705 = 1.07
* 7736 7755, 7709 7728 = 1.00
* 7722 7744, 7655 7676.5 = 1.02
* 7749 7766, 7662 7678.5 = 1.01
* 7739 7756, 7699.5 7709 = 1.09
